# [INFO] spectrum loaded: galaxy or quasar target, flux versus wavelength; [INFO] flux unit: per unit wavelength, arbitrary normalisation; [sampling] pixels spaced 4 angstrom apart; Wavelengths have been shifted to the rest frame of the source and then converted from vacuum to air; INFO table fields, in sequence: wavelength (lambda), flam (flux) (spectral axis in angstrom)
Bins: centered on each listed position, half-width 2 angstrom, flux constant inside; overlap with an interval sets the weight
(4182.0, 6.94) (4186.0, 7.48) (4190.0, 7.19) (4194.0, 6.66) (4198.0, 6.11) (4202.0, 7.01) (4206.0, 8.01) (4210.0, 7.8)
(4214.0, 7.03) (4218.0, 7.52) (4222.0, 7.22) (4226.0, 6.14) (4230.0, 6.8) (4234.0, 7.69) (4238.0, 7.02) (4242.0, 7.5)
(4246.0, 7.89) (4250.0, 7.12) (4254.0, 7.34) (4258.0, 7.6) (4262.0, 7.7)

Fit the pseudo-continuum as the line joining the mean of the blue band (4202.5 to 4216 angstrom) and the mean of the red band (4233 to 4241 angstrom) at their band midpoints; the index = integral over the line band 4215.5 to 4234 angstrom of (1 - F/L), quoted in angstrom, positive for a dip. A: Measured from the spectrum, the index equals 1.05 angstrom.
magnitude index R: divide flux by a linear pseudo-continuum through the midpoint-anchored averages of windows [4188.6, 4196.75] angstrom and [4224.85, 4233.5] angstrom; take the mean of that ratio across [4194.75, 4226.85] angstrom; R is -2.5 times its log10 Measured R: -0.05 mag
